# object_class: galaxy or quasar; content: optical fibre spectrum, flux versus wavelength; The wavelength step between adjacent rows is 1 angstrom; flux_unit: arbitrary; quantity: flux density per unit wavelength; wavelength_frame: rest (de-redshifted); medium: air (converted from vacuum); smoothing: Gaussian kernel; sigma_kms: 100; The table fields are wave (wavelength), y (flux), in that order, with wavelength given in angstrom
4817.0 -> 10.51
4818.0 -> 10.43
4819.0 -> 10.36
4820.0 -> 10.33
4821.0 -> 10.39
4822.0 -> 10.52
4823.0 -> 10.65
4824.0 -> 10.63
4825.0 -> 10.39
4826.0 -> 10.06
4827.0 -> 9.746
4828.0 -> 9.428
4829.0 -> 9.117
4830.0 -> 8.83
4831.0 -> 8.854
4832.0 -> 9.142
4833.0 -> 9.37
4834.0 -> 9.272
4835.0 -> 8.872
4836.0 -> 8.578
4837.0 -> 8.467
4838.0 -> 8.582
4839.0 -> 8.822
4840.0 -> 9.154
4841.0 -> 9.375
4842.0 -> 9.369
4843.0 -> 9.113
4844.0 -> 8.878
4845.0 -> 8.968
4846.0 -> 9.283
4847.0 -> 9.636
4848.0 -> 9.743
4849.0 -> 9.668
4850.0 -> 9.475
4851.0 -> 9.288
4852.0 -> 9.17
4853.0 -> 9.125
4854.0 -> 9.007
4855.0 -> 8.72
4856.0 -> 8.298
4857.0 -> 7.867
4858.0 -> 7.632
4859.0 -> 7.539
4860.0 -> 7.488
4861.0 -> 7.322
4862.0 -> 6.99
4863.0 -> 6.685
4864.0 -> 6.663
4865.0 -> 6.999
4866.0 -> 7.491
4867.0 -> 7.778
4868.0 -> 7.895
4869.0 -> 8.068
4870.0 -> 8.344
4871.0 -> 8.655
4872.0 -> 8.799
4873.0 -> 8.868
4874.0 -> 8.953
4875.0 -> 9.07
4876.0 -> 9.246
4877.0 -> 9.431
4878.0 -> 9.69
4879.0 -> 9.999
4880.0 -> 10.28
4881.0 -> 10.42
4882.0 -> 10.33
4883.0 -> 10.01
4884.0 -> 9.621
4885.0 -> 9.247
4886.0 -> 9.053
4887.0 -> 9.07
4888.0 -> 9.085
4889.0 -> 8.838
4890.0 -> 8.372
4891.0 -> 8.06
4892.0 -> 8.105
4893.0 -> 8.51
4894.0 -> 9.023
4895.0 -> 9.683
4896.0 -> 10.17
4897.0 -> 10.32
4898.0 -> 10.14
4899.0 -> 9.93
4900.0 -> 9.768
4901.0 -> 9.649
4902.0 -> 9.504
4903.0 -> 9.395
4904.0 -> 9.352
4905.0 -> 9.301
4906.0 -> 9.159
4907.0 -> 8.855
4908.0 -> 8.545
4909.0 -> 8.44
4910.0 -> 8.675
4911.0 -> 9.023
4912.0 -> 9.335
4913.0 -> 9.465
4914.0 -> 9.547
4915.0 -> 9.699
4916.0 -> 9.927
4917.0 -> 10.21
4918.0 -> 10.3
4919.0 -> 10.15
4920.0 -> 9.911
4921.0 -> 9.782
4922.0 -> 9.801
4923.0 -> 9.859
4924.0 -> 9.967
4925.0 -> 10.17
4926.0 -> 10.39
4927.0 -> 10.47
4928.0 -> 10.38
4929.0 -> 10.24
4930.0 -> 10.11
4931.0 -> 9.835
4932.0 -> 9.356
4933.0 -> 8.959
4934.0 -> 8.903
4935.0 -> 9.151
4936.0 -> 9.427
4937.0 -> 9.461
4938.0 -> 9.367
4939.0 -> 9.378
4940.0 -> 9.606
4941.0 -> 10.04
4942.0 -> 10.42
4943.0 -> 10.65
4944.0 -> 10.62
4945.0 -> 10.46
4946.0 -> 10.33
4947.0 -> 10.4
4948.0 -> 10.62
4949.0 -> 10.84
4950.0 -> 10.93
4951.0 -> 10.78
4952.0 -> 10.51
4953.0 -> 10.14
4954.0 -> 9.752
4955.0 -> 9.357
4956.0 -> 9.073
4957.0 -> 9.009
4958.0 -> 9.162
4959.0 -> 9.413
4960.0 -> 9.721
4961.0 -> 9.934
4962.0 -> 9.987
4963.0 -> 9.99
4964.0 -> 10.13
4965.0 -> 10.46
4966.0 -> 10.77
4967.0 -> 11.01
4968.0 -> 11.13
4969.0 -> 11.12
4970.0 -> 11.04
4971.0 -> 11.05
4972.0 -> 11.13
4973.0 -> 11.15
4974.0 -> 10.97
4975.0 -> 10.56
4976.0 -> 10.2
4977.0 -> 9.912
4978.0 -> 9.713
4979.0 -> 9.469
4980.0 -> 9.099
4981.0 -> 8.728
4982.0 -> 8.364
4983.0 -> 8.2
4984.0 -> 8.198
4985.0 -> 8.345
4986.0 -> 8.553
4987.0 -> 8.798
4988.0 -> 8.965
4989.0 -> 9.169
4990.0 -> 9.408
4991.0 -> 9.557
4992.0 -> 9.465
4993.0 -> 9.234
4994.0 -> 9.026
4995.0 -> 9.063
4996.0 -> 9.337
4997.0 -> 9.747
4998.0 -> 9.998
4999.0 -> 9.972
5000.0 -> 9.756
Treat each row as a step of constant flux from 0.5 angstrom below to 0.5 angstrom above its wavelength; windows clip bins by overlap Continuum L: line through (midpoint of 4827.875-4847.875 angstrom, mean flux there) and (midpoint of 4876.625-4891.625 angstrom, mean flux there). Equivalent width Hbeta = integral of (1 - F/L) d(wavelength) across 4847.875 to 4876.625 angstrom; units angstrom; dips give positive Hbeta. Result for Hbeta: 3.0 angstrom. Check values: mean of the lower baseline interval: 9.06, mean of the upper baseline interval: 9.42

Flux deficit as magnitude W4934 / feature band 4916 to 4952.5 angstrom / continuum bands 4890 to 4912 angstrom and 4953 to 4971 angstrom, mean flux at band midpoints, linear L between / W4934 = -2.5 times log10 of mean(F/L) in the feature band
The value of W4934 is -0.040 mag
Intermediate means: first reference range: 9.2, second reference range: 10.1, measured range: 10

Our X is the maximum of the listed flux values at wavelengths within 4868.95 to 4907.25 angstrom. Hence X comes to 10.42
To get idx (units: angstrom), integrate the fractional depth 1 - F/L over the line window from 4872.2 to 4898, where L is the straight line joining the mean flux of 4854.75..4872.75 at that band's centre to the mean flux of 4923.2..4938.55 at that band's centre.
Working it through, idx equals -3.0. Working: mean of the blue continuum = 7.74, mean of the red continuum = 9.75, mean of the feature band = 9.35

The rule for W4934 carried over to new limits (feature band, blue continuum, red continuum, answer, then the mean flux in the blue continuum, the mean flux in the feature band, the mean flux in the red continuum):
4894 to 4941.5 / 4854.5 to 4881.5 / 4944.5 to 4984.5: -0.05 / 8.34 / 9.63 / 10.1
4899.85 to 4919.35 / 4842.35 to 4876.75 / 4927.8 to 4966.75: -0.01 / 8.44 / 9.4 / 9.94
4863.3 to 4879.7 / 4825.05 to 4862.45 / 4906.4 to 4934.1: 0.08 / 8.89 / 8.5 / 9.66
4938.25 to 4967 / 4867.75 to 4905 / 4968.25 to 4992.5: -0.06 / 9.28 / 10.1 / 9.65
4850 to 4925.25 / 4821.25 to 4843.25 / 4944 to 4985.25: 0.07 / 9.39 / 9.03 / 10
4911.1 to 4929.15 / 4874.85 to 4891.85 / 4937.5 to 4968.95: -0.02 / 9.38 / 9.95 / 10.1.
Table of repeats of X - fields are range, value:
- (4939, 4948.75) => 10.65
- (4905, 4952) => 10.93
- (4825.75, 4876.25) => 10.06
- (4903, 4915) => 9.699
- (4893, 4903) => 10.32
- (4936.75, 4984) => 11.15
